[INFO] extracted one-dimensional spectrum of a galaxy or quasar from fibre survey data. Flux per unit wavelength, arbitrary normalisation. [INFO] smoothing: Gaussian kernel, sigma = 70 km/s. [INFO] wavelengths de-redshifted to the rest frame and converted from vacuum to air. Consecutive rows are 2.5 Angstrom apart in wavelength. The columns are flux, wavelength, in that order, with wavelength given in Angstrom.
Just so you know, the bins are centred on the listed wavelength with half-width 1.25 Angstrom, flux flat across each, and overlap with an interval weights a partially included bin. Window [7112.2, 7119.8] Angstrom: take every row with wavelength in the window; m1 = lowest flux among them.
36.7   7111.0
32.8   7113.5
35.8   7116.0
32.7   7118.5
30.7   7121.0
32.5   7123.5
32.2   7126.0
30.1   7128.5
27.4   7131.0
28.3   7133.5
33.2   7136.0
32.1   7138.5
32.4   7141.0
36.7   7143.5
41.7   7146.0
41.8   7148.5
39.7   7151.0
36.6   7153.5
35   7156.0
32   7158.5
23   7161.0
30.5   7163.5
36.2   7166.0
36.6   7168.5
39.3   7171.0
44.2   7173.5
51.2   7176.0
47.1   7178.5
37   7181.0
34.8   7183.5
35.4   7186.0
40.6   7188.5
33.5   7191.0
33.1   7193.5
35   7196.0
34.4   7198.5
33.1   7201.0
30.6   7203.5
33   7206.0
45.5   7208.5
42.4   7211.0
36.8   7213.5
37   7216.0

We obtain 32.7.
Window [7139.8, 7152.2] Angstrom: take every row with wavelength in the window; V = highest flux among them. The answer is 41.8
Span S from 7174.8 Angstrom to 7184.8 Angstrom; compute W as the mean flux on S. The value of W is 42.4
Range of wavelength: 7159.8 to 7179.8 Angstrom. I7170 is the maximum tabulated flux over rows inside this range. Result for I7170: 51.2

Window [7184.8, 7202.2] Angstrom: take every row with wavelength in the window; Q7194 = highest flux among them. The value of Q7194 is 40.6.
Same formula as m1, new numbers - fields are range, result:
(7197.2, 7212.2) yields 30.6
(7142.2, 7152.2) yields 36.7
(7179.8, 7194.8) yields 33.1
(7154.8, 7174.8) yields 23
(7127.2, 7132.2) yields 27.4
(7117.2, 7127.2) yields 30.7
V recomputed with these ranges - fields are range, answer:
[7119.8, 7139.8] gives 33.2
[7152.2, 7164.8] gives 36.6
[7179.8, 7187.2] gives 37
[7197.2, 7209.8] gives 45.5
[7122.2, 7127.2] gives 32.5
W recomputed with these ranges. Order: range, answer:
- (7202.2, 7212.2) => 37.8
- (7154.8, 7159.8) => 33.4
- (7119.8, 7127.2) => 31.8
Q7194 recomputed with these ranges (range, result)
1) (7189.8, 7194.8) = 33.5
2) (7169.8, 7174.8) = 44.2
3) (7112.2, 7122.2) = 35.8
